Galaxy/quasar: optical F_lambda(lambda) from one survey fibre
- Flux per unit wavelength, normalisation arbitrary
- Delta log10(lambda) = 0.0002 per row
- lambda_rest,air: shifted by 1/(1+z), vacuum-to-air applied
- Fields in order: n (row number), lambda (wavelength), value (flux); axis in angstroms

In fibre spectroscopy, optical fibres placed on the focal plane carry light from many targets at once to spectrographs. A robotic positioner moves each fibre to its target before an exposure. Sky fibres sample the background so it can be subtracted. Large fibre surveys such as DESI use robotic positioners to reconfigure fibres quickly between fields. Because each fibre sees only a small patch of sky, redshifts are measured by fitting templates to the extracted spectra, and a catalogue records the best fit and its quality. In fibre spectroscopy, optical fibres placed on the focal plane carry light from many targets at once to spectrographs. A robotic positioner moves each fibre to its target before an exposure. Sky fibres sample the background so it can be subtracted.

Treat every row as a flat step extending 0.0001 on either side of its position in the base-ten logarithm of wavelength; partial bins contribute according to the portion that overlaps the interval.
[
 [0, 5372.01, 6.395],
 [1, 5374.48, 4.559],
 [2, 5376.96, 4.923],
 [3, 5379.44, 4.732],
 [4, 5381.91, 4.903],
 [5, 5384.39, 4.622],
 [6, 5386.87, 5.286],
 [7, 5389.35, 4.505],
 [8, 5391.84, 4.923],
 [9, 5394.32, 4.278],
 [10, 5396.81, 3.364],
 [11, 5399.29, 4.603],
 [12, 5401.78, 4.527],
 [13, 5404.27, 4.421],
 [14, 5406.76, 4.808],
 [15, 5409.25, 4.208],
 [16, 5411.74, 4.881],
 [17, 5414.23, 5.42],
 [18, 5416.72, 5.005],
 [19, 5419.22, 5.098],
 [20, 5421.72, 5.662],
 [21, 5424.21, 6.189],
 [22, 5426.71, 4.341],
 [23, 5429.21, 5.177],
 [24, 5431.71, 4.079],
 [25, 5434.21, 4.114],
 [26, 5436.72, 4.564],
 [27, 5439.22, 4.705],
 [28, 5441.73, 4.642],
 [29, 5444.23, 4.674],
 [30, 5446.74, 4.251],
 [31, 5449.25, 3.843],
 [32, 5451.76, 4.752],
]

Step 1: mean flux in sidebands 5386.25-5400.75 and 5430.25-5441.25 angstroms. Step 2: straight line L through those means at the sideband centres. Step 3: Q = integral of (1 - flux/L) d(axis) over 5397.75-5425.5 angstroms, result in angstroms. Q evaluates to -3.3 angstroms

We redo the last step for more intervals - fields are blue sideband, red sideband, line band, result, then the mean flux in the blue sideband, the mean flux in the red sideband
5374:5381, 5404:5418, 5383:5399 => 0.9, 4.77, 4.82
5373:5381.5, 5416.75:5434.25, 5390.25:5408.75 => 1.8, 4.8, 5.01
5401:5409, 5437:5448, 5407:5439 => -2.3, 4.54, 4.57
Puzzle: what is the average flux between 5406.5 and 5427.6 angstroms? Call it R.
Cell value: 5.09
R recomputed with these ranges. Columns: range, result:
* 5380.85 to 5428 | 4.79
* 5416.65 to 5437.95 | 4.91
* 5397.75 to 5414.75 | 4.64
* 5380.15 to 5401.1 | 4.56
